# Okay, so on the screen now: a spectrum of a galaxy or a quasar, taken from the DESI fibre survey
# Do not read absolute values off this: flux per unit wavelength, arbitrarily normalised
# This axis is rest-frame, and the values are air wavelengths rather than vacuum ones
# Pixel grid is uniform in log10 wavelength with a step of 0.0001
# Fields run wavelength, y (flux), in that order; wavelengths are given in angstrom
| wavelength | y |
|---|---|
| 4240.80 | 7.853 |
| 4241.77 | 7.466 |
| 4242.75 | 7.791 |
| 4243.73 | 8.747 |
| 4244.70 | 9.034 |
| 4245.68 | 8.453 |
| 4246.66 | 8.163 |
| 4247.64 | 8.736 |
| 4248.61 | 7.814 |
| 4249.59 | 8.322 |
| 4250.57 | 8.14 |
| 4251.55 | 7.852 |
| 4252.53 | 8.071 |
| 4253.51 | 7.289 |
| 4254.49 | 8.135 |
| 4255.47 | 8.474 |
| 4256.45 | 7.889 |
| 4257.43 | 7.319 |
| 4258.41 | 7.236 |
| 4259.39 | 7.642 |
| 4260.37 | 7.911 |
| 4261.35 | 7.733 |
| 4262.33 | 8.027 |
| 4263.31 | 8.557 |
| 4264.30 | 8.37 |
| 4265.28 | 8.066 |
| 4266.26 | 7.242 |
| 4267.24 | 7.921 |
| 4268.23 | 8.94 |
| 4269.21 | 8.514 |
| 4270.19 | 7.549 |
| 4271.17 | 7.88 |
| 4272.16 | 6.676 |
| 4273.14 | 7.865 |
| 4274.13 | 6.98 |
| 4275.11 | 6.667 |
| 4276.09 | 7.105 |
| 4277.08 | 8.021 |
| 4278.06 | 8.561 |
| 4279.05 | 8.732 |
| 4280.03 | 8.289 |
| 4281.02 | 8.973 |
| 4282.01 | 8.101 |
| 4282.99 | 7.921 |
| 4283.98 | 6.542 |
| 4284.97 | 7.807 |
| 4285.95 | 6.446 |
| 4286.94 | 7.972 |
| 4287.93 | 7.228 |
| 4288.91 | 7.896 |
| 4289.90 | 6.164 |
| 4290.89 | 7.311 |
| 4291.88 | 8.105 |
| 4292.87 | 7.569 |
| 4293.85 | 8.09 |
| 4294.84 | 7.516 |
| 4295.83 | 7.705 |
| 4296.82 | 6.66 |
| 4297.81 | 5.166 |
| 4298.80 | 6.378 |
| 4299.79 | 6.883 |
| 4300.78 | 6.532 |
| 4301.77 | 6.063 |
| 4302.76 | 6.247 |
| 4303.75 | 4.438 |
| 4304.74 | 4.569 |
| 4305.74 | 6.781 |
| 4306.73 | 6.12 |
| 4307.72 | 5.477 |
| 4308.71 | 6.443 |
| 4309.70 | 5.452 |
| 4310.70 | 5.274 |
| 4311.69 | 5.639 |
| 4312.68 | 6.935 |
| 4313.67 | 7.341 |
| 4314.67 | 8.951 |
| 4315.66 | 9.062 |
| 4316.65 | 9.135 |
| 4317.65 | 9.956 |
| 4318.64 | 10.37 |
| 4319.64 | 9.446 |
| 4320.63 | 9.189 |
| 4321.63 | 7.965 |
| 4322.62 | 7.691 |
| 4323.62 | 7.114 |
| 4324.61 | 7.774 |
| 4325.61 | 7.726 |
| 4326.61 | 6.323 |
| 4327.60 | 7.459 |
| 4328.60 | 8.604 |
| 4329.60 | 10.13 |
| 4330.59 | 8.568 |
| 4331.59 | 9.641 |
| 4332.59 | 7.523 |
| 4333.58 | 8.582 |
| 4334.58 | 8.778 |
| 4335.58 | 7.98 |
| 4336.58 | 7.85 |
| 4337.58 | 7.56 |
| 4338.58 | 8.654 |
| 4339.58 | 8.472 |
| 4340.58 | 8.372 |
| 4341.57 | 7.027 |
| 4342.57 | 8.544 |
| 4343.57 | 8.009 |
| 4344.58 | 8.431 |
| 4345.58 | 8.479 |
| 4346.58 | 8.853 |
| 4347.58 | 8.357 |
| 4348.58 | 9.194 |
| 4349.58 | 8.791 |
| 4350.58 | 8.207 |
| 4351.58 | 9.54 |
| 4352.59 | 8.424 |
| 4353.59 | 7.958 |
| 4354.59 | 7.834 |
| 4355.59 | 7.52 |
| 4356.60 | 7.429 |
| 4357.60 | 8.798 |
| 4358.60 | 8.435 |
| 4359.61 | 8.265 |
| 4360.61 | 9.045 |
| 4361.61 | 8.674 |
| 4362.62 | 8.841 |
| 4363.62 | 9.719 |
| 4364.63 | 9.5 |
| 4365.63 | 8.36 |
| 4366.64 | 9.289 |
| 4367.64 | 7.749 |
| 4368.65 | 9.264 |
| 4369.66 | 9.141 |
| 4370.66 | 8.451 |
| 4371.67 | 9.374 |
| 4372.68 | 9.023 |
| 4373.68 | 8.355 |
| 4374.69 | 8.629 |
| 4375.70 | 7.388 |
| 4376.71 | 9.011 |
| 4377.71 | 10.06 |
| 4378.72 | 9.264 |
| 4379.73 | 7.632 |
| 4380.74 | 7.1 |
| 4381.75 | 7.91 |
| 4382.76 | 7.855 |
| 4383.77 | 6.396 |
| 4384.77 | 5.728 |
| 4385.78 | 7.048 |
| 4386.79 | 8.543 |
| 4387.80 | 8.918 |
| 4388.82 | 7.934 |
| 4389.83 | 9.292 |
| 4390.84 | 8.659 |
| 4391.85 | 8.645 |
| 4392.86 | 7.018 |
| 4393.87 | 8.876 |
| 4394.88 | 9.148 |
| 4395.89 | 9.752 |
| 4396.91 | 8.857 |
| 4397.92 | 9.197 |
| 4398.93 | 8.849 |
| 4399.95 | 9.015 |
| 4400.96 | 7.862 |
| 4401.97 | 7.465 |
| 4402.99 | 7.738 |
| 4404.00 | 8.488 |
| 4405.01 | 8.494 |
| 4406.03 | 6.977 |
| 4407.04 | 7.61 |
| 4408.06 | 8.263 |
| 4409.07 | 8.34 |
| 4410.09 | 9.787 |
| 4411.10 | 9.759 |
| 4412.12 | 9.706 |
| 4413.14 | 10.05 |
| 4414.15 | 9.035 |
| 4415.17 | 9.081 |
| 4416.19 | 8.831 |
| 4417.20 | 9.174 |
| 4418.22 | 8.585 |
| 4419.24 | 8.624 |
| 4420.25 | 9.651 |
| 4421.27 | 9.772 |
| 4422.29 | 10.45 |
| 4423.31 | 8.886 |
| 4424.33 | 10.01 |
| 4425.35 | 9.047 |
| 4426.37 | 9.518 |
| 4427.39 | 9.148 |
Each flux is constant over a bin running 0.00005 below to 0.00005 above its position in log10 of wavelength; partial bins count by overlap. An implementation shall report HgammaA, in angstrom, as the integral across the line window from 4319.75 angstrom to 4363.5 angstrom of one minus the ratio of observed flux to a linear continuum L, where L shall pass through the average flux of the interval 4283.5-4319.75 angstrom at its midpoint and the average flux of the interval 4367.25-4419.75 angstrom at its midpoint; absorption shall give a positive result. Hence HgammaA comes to -3.6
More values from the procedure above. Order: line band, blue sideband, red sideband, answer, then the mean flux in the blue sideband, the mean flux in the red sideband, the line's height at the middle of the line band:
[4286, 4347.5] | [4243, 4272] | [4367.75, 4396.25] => 4.7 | 8.05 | 8.36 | 8.2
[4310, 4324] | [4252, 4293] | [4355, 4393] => -0.1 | 7.76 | 8.39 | 8.03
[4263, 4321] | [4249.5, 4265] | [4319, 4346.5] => 4.7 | 7.92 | 8.24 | 8.07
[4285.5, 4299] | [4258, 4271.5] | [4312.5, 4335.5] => 1.7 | 7.98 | 8.46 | 8.2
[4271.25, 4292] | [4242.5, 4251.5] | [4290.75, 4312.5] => -1.4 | 8.35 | 6.37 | 7.1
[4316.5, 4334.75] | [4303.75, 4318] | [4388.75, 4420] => -3.6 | 6.82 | 8.7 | 7.12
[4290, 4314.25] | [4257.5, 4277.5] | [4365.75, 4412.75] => 4.5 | 7.74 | 8.43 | 7.93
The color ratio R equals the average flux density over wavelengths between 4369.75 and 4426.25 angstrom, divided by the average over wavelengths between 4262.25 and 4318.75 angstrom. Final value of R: 1.17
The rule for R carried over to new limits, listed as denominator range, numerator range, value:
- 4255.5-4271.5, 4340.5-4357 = 1.04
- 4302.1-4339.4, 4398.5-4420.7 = 1.14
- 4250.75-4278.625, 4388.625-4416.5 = 1.11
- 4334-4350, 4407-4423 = 1.11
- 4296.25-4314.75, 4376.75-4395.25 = 1.33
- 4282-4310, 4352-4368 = 1.26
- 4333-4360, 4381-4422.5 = 1.03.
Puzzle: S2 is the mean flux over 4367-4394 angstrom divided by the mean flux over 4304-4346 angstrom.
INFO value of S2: 1.06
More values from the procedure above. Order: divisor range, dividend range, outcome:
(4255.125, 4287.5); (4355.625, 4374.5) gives 1.12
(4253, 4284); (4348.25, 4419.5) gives 1.08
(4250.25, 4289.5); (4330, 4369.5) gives 1.09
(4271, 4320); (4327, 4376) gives 1.17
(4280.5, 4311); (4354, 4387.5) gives 1.23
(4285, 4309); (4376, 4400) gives 1.25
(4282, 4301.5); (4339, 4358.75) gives 1.16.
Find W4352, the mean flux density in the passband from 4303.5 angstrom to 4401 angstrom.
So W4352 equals 8.18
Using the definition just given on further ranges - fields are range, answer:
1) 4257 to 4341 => 7.6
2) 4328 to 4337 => 8.62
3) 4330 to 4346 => 8.29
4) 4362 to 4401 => 8.51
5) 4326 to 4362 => 8.34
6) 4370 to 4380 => 8.75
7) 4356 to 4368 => 8.68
